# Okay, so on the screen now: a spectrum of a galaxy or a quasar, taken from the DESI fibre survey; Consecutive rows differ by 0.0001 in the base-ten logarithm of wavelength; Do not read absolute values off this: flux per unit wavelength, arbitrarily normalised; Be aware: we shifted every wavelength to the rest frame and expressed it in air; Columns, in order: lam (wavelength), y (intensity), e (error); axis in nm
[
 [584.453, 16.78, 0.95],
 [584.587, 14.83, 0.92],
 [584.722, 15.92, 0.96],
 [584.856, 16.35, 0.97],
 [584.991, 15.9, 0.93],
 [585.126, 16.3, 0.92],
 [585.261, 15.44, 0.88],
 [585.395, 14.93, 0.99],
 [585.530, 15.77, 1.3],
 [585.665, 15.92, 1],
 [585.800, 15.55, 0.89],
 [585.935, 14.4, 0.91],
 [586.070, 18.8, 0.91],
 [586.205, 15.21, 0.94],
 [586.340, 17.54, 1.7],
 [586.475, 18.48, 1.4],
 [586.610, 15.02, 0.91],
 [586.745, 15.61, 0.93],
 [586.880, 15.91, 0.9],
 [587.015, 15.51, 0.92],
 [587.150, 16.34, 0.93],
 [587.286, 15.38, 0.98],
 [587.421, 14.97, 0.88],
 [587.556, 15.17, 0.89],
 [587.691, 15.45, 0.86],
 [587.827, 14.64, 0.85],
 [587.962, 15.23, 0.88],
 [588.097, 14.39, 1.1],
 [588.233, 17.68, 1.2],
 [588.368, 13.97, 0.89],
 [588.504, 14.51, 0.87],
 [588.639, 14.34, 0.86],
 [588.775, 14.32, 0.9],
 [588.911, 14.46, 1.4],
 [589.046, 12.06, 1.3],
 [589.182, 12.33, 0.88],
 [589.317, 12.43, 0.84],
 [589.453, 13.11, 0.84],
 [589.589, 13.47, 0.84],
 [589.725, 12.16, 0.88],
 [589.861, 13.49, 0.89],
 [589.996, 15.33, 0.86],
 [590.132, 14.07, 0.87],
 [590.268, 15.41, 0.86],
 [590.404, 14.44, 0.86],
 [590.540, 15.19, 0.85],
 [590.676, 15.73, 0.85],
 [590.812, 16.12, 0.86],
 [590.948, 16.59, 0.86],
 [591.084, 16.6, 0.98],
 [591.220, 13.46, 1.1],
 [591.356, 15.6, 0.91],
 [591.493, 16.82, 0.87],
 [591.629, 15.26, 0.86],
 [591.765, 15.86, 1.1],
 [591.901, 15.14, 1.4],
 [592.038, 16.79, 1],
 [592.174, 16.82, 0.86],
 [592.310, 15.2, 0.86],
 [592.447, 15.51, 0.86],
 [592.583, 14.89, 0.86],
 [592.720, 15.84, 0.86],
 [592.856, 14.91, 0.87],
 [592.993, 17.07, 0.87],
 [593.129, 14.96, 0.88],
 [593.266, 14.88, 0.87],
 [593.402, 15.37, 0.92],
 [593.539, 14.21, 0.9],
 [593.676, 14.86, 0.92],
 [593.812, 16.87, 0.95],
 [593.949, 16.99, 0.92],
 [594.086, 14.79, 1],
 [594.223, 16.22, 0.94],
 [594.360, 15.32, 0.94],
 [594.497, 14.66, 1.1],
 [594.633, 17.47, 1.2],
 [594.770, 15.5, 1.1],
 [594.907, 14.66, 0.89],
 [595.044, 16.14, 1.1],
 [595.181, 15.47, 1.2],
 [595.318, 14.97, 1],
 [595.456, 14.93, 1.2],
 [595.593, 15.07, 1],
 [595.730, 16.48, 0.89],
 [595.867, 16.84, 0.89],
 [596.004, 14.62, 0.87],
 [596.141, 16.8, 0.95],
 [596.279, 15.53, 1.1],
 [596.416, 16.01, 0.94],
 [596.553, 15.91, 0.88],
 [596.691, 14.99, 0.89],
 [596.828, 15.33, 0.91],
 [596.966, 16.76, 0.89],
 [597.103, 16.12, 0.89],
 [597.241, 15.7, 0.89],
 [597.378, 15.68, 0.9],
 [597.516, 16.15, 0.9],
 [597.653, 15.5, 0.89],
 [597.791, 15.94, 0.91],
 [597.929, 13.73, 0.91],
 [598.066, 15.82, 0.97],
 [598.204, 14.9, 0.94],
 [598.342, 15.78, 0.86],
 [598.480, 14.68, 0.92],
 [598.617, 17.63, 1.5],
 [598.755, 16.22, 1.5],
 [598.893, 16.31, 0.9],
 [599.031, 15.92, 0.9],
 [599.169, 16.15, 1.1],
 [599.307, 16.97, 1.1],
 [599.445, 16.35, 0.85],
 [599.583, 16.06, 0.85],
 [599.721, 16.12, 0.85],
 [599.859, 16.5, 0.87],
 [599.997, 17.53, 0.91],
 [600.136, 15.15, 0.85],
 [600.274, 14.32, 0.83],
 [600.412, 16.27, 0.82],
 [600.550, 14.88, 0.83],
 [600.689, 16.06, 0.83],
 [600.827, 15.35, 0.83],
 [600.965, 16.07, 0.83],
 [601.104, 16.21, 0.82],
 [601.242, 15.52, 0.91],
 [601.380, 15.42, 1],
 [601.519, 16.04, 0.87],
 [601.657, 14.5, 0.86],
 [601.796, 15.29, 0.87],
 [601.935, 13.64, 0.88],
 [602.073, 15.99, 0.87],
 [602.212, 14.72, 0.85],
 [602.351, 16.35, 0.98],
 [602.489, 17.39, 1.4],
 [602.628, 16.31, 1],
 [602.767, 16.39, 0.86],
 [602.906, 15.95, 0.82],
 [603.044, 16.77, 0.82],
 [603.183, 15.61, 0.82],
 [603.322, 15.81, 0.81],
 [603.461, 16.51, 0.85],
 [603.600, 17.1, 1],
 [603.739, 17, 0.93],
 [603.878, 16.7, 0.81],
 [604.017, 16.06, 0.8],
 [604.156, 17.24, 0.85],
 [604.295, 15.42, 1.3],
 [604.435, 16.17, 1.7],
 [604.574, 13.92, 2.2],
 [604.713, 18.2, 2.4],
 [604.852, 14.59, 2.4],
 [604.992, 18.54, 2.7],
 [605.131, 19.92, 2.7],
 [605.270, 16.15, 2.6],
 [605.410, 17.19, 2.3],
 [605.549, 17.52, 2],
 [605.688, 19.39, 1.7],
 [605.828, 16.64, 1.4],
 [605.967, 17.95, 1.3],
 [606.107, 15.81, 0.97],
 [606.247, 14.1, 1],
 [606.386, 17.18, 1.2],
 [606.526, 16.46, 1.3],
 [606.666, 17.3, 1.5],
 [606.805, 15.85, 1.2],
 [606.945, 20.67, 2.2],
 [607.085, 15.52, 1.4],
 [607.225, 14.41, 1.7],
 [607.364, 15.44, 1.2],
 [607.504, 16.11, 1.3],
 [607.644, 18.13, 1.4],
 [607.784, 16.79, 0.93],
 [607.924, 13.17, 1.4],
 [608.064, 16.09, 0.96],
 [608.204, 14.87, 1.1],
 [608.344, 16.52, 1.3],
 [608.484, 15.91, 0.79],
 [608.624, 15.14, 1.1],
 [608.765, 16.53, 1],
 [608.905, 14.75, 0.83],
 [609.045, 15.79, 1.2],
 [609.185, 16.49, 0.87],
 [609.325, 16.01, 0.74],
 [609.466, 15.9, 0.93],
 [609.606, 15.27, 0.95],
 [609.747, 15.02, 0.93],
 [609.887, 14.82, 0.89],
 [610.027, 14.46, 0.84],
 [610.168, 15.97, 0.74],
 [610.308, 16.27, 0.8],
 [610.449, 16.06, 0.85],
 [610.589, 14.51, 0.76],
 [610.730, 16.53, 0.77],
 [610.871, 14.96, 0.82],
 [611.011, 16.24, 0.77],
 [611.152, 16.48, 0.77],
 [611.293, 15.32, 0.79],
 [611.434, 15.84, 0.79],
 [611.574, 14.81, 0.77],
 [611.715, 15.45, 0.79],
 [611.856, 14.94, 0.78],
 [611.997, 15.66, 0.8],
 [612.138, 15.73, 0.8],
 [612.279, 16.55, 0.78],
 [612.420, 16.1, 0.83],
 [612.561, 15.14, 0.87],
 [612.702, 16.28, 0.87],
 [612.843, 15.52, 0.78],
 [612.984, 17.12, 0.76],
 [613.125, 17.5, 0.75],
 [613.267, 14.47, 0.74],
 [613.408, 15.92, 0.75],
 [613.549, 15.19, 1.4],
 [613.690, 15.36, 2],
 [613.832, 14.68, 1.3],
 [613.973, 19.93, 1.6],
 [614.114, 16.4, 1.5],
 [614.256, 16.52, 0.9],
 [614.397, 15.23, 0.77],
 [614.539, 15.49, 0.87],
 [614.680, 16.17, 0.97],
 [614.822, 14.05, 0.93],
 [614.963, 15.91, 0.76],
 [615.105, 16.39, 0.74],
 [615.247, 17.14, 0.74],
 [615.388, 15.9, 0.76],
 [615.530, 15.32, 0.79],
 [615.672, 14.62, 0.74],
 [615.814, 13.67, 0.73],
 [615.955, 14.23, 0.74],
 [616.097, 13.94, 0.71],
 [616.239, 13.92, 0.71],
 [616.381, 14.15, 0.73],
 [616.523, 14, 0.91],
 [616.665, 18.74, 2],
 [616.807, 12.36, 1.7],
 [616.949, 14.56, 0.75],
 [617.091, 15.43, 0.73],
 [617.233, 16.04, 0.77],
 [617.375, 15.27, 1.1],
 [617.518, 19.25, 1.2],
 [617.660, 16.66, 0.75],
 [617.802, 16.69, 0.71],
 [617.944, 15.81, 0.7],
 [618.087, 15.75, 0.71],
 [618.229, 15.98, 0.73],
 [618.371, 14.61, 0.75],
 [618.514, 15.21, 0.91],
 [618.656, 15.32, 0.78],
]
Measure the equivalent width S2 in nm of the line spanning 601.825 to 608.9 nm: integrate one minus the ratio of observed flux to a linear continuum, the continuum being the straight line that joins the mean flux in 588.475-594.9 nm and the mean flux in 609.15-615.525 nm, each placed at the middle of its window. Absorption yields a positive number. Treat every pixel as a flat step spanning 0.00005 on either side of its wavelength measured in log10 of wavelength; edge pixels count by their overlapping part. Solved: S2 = -0.368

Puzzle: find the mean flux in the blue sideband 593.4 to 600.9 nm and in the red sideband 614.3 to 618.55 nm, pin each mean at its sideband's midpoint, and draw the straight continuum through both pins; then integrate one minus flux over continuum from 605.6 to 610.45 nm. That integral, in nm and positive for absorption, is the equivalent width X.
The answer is -0.160 nm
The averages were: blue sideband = 15.8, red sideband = 15.4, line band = 16.1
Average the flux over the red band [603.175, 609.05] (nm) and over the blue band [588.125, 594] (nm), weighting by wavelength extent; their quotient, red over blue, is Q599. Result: 1.10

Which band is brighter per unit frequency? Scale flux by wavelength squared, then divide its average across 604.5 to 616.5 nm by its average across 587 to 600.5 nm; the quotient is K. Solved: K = 1.1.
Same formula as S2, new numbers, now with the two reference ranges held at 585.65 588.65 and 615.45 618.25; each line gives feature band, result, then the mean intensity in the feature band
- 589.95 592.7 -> 0.01 nm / 15.5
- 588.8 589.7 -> 0.15 nm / 13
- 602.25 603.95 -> -0.11 nm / 16.5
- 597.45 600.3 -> -0.07 nm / 15.9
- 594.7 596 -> 0.00 nm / 15.5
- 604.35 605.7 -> -0.14 nm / 17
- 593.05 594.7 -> 0.00 nm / 15.6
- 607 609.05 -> -0.04 nm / 15.7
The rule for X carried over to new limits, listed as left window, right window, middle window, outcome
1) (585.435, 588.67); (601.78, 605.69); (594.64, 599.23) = 0.11 nm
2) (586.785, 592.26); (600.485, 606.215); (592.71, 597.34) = -0.06 nm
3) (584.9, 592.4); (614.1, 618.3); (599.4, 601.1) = -0.06 nm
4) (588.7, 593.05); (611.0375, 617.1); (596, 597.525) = -0.08 nm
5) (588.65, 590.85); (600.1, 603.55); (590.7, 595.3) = -0.38 nm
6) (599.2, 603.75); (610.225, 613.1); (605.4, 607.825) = -0.14 nm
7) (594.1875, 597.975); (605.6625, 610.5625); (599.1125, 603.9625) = -0.04 nm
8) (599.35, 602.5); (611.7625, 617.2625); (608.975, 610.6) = 0.00 nm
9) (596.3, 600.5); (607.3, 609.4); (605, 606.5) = -0.13 nm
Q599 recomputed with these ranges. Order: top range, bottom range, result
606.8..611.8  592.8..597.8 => 1.01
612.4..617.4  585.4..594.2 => 1.02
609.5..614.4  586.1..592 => 1.05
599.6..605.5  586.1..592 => 1.07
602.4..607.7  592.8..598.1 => 1.07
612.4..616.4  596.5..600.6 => 0.98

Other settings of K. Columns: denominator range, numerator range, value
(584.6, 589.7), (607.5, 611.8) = 1.11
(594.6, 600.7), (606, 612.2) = 1.04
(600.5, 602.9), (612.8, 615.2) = 1.06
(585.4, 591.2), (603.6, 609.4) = 1.16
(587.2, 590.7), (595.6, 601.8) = 1.14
